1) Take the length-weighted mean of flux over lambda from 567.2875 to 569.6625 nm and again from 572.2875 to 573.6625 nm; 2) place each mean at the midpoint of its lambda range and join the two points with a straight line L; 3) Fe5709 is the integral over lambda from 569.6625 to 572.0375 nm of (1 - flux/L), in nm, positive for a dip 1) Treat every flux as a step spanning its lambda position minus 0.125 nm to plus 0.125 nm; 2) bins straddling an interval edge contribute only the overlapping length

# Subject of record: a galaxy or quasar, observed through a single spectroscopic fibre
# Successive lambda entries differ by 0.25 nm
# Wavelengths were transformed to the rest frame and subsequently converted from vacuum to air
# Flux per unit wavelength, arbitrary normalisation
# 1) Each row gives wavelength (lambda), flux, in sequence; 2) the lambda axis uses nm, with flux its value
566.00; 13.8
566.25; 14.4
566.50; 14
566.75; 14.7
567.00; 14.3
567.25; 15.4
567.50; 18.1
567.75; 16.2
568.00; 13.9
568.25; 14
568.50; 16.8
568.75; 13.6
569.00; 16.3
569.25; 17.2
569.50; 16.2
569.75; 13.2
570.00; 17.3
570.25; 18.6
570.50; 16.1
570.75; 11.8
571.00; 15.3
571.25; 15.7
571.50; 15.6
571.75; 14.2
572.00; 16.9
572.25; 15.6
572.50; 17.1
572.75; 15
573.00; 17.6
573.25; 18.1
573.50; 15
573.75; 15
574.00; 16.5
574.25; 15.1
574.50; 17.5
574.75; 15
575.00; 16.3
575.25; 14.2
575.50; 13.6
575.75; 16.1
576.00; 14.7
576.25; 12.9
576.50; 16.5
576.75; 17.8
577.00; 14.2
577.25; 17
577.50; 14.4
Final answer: 0.099 nm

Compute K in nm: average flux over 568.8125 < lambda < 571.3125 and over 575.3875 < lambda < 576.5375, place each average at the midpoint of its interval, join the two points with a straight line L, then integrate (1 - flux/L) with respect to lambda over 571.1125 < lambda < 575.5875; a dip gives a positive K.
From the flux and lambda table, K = -0.20 nm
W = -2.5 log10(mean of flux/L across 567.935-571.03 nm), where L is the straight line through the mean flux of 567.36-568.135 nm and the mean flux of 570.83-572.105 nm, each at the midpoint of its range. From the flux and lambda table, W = 0.02 mag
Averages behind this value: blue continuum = 16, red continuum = 15.4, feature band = 15.4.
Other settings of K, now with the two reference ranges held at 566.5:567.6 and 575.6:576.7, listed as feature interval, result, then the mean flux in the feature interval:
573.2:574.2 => -0.04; 15.9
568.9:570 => -0.04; 15.9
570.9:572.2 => -0.02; 15.5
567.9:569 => 0.04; 14.8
